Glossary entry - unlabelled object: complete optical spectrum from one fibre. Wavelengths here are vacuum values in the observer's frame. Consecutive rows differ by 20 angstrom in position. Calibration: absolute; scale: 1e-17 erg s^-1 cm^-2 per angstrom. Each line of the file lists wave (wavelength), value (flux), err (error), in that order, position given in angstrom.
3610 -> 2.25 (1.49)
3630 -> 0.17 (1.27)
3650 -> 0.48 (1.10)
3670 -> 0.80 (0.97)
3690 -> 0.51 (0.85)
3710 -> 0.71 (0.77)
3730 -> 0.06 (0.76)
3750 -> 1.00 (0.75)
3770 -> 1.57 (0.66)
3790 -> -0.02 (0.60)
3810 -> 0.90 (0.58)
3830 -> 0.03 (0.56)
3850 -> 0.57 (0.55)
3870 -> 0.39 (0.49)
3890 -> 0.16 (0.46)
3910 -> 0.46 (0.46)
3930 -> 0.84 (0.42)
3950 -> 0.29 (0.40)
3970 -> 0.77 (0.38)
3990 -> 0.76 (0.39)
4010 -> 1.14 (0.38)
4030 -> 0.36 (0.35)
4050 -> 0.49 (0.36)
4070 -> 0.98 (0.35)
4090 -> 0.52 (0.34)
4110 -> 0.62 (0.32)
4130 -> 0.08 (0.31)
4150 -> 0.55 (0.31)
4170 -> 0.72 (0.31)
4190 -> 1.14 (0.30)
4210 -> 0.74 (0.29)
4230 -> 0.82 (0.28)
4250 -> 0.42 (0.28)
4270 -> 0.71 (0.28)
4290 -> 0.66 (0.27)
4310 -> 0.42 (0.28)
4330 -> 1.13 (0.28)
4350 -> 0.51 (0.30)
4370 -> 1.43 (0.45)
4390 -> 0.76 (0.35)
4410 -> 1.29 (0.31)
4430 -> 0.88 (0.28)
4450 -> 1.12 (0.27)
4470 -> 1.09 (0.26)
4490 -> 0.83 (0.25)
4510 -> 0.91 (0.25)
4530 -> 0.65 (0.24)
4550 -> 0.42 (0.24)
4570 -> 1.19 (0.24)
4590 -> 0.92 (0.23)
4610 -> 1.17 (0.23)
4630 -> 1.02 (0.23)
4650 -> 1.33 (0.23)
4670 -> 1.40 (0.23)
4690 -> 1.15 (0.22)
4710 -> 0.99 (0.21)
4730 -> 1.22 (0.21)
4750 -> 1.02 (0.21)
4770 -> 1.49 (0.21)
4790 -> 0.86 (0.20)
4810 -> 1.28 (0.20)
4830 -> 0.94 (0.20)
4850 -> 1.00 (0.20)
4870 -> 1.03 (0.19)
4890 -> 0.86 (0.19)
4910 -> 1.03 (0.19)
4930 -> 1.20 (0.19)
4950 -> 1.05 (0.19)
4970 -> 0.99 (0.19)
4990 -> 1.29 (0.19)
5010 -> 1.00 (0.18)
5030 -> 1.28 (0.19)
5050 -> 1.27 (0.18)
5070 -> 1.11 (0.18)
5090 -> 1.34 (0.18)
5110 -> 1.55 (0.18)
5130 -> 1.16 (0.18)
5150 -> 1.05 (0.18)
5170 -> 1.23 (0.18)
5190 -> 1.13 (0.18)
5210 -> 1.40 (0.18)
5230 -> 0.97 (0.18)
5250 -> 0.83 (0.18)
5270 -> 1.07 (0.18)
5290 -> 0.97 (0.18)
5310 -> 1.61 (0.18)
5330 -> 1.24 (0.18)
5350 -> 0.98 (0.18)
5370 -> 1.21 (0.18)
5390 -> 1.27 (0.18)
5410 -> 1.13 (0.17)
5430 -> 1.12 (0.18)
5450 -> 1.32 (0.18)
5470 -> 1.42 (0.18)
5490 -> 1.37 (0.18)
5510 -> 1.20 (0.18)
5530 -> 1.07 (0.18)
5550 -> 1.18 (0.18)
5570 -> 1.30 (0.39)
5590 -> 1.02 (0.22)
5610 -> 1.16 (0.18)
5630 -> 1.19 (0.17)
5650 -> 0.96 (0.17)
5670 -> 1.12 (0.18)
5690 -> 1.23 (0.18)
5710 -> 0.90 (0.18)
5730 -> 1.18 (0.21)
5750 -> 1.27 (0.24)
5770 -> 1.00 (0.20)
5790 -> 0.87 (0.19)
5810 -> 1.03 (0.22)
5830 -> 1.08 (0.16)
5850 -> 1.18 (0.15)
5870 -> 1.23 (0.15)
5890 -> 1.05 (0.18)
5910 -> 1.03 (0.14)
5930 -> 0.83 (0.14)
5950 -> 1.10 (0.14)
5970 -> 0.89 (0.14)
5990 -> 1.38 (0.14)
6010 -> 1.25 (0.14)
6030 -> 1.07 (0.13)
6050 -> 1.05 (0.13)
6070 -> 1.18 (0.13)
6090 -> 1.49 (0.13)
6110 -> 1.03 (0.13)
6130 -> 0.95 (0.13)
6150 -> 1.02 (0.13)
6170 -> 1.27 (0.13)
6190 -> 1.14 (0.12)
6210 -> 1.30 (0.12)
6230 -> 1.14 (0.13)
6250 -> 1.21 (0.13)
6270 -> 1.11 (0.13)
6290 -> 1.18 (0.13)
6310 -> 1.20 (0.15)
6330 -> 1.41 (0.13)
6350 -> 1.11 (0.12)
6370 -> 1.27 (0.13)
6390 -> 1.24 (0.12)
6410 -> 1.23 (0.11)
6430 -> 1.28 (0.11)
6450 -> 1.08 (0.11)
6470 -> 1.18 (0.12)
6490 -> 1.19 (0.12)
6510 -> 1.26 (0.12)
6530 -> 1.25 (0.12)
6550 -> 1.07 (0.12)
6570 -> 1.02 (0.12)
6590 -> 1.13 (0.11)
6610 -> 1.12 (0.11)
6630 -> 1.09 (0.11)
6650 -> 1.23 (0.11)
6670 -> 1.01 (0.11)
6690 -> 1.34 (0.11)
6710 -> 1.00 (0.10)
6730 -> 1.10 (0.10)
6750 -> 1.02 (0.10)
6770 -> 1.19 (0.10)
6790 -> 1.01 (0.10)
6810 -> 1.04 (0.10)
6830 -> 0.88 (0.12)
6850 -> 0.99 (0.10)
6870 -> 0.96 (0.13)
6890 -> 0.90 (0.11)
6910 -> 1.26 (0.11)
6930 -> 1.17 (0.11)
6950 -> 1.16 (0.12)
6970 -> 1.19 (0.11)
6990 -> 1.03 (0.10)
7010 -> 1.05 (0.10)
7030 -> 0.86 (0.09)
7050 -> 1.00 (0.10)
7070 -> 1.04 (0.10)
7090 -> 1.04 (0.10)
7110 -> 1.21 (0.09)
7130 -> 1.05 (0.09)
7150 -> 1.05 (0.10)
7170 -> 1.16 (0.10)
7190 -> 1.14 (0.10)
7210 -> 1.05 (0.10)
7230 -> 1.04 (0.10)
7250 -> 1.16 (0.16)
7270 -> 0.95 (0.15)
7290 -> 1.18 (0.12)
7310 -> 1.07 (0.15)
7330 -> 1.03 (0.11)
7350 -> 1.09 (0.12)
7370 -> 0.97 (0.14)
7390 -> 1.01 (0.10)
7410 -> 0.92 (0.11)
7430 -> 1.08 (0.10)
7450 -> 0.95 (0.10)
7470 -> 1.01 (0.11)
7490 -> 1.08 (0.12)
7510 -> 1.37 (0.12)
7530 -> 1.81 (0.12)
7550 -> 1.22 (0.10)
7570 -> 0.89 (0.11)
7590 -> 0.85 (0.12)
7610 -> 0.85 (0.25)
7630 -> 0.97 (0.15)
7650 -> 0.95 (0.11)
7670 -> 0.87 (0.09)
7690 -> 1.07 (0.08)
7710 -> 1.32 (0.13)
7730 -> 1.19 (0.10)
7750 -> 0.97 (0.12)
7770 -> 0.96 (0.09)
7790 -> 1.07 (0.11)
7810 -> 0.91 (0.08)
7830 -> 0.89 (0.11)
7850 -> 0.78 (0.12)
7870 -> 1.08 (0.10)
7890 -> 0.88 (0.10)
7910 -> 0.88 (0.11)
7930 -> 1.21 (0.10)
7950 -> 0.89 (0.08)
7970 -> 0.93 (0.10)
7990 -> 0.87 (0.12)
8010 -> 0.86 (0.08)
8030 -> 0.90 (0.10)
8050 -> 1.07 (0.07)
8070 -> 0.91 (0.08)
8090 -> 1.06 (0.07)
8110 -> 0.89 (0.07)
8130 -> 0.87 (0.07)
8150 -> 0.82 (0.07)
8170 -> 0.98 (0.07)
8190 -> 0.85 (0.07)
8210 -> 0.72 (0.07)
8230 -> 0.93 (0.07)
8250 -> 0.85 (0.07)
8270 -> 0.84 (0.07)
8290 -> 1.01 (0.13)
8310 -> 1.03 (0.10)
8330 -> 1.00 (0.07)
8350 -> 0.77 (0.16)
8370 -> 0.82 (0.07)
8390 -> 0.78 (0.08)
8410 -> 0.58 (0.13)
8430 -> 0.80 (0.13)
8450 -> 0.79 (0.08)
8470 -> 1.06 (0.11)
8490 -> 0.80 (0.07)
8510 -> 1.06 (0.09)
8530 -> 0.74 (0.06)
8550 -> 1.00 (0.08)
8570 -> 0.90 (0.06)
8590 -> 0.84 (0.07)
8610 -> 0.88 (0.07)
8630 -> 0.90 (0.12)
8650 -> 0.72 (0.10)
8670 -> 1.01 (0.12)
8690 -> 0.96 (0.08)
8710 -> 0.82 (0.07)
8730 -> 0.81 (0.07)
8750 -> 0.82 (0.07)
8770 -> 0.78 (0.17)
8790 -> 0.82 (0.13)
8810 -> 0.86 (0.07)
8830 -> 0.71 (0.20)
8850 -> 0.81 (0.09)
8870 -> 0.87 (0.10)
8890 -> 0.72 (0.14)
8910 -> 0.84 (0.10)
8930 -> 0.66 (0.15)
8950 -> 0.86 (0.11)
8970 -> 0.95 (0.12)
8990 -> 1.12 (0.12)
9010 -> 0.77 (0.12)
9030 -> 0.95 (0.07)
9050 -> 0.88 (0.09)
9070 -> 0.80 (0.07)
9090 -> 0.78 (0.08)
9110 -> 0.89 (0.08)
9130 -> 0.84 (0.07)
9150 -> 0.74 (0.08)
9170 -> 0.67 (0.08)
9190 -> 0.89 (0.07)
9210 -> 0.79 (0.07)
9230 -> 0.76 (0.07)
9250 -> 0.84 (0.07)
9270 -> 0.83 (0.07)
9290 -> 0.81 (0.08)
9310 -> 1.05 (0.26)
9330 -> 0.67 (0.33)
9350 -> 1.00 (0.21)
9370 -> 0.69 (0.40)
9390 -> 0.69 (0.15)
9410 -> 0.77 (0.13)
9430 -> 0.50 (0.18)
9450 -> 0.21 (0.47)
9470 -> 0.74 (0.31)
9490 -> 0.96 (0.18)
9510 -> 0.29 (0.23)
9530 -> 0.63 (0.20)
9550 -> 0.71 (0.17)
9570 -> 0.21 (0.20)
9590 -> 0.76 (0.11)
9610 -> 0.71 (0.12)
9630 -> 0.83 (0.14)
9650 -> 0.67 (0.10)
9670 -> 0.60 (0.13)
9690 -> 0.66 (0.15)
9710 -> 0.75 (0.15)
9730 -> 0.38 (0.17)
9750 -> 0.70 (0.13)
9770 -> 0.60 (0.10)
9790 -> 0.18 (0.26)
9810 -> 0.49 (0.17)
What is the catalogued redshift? 0.146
